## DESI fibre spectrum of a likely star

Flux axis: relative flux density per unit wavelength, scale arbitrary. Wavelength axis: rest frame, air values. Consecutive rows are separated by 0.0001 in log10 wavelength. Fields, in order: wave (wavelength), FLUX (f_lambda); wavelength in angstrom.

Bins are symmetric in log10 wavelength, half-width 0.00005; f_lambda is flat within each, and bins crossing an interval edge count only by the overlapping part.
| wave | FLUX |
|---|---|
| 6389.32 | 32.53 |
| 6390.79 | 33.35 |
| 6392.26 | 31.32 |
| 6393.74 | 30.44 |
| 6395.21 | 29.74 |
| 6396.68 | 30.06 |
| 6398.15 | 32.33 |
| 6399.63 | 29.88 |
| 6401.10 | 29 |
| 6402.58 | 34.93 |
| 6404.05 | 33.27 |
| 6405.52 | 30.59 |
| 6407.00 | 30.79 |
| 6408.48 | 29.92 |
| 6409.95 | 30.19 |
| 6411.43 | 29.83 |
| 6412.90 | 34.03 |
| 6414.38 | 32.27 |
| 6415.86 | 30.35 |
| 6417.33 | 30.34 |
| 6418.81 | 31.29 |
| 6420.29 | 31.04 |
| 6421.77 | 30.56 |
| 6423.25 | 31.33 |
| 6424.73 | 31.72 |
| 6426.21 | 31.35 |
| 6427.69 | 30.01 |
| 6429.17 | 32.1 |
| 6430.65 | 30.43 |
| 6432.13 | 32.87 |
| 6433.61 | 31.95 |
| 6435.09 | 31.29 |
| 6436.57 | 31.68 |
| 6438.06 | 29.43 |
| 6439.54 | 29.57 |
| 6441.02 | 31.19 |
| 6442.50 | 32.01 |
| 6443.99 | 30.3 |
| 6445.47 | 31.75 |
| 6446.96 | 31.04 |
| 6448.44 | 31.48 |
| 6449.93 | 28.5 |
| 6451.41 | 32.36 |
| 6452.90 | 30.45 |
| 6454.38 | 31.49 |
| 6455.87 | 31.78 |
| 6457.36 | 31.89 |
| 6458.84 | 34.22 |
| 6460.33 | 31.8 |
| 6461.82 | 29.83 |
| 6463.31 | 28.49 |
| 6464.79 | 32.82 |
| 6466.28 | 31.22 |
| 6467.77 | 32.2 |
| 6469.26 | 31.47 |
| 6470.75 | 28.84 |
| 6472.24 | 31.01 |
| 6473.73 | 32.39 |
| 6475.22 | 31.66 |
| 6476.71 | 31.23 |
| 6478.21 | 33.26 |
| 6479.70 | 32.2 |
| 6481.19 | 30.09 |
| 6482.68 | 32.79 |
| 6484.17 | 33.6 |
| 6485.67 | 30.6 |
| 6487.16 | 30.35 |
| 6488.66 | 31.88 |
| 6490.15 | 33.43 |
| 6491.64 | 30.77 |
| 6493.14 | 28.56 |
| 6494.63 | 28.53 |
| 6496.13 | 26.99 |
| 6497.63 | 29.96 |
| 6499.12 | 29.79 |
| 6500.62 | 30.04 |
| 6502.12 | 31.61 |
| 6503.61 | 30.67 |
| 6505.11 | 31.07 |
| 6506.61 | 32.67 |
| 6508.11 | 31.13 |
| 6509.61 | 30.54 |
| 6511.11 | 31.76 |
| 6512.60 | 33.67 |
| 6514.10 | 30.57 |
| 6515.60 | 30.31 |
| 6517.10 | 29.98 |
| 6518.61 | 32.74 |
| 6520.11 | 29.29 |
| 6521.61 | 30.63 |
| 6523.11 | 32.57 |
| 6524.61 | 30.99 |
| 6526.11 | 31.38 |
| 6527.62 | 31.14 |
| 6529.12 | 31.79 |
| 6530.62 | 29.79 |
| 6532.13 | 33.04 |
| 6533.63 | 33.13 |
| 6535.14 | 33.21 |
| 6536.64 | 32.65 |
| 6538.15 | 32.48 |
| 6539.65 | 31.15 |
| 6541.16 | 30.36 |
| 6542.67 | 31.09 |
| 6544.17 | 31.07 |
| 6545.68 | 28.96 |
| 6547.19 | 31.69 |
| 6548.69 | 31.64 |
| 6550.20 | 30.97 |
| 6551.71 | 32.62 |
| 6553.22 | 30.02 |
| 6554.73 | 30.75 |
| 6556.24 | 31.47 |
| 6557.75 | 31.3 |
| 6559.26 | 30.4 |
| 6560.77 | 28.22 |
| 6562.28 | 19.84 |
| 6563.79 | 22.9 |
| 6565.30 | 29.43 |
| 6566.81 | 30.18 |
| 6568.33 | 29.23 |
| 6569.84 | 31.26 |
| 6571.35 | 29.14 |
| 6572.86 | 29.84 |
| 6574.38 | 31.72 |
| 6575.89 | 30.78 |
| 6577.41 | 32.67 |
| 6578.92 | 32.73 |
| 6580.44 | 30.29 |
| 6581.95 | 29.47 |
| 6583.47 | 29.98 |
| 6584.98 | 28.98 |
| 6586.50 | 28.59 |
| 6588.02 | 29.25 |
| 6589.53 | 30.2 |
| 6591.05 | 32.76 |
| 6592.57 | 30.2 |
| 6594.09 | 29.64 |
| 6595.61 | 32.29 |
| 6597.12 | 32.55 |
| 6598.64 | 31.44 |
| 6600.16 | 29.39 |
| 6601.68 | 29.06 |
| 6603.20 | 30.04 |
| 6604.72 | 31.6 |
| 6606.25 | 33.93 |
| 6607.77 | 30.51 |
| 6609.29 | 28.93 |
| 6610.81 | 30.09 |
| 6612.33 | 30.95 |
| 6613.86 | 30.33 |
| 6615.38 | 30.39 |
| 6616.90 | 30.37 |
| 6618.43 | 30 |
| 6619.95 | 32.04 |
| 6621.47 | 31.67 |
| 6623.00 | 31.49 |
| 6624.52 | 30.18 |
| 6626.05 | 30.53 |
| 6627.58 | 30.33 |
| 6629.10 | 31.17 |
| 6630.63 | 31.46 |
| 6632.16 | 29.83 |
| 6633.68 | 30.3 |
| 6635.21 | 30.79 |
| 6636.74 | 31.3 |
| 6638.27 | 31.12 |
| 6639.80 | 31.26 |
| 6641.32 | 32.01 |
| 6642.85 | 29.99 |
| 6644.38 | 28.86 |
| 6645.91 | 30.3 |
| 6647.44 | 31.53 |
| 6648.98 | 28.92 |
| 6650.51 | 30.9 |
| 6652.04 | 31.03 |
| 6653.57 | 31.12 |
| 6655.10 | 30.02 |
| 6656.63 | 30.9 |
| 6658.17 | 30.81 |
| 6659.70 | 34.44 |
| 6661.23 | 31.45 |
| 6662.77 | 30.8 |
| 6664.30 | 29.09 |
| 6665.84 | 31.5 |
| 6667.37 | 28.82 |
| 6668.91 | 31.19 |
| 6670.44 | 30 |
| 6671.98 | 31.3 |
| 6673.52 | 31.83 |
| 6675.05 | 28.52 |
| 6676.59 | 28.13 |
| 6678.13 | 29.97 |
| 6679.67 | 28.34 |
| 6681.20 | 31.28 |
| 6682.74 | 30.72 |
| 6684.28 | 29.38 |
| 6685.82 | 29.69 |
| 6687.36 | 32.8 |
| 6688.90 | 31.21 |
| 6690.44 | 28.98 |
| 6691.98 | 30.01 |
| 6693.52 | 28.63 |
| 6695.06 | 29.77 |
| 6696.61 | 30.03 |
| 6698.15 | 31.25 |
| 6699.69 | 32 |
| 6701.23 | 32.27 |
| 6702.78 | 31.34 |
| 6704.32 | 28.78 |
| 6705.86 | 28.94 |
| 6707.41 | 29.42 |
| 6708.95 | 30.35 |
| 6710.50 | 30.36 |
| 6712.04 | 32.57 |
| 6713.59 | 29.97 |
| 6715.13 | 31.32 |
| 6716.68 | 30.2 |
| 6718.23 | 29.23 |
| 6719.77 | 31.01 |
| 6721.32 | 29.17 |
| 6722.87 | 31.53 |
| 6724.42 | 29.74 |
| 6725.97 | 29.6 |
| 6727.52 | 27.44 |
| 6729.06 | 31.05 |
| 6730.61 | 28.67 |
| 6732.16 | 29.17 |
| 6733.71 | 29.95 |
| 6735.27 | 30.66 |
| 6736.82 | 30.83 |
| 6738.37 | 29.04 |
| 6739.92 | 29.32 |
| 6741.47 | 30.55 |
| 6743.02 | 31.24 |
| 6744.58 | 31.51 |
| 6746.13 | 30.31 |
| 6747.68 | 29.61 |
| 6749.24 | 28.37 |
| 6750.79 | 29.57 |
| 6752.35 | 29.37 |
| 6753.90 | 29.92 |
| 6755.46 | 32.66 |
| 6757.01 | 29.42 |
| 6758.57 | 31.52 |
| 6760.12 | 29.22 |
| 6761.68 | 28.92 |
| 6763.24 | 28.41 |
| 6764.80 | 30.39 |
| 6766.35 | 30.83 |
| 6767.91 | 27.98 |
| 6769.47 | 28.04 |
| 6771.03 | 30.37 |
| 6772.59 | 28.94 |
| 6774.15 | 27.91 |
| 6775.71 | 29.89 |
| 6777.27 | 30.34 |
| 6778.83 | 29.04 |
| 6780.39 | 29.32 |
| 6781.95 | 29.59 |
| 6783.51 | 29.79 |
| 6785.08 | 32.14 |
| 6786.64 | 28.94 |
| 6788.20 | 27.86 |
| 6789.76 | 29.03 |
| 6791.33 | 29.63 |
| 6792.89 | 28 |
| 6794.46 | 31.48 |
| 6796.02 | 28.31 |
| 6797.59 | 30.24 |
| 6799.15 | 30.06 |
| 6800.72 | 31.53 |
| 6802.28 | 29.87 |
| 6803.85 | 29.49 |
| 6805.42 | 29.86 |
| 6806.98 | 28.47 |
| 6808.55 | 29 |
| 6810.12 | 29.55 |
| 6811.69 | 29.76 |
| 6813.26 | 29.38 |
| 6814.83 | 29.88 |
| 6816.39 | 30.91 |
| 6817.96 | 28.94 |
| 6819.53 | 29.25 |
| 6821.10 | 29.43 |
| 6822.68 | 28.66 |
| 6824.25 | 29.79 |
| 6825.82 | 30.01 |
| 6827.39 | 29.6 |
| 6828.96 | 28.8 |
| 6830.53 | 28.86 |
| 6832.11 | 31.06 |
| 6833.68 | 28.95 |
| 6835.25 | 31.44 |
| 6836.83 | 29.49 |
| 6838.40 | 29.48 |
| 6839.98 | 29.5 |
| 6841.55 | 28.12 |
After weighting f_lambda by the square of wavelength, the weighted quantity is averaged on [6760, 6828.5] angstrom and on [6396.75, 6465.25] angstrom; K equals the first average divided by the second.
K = 1.1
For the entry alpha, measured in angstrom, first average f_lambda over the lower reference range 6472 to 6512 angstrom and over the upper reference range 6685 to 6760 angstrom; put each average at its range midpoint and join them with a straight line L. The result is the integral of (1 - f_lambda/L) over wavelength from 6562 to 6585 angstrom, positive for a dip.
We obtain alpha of 1.0 angstrom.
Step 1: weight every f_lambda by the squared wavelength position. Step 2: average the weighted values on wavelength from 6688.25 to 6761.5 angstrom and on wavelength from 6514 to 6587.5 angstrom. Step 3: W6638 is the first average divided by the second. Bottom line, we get 1.04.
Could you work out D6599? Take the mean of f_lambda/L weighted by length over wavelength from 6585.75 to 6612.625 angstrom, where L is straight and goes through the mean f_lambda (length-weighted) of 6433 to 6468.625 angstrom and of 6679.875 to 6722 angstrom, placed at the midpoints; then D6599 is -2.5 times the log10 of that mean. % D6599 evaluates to 0.00 mag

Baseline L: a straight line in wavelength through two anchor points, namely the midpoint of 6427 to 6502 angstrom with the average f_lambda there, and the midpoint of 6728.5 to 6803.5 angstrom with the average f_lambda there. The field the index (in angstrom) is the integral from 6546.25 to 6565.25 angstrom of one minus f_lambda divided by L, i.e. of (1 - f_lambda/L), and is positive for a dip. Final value 0.84 angstrom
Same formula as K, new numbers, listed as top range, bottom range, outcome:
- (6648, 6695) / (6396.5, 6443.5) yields 1.05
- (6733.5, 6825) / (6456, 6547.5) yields 1.03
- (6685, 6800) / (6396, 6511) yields 1.05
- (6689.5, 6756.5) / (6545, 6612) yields 1.04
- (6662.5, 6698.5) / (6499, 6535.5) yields 1.01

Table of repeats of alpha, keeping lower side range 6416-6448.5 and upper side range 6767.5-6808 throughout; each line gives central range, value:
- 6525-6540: -0.65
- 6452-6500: -0.32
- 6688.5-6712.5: -0.36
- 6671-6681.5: 0.05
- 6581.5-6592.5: 0.17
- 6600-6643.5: -0.73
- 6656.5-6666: -0.39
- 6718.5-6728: -0.01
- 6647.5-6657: -0.14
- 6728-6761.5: -0.42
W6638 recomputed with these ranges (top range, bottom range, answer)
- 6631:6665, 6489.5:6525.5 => 1.04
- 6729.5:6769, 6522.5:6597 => 1.04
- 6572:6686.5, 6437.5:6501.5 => 1.04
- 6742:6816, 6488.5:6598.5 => 1.04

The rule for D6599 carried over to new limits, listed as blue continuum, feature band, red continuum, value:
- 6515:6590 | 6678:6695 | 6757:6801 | -0.01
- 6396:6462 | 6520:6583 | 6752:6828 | 0.00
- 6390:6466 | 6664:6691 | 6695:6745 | 0.01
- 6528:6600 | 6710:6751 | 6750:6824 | -0.01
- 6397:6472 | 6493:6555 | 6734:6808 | -0.01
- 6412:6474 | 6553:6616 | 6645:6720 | 0.03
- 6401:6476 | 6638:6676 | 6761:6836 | -0.02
